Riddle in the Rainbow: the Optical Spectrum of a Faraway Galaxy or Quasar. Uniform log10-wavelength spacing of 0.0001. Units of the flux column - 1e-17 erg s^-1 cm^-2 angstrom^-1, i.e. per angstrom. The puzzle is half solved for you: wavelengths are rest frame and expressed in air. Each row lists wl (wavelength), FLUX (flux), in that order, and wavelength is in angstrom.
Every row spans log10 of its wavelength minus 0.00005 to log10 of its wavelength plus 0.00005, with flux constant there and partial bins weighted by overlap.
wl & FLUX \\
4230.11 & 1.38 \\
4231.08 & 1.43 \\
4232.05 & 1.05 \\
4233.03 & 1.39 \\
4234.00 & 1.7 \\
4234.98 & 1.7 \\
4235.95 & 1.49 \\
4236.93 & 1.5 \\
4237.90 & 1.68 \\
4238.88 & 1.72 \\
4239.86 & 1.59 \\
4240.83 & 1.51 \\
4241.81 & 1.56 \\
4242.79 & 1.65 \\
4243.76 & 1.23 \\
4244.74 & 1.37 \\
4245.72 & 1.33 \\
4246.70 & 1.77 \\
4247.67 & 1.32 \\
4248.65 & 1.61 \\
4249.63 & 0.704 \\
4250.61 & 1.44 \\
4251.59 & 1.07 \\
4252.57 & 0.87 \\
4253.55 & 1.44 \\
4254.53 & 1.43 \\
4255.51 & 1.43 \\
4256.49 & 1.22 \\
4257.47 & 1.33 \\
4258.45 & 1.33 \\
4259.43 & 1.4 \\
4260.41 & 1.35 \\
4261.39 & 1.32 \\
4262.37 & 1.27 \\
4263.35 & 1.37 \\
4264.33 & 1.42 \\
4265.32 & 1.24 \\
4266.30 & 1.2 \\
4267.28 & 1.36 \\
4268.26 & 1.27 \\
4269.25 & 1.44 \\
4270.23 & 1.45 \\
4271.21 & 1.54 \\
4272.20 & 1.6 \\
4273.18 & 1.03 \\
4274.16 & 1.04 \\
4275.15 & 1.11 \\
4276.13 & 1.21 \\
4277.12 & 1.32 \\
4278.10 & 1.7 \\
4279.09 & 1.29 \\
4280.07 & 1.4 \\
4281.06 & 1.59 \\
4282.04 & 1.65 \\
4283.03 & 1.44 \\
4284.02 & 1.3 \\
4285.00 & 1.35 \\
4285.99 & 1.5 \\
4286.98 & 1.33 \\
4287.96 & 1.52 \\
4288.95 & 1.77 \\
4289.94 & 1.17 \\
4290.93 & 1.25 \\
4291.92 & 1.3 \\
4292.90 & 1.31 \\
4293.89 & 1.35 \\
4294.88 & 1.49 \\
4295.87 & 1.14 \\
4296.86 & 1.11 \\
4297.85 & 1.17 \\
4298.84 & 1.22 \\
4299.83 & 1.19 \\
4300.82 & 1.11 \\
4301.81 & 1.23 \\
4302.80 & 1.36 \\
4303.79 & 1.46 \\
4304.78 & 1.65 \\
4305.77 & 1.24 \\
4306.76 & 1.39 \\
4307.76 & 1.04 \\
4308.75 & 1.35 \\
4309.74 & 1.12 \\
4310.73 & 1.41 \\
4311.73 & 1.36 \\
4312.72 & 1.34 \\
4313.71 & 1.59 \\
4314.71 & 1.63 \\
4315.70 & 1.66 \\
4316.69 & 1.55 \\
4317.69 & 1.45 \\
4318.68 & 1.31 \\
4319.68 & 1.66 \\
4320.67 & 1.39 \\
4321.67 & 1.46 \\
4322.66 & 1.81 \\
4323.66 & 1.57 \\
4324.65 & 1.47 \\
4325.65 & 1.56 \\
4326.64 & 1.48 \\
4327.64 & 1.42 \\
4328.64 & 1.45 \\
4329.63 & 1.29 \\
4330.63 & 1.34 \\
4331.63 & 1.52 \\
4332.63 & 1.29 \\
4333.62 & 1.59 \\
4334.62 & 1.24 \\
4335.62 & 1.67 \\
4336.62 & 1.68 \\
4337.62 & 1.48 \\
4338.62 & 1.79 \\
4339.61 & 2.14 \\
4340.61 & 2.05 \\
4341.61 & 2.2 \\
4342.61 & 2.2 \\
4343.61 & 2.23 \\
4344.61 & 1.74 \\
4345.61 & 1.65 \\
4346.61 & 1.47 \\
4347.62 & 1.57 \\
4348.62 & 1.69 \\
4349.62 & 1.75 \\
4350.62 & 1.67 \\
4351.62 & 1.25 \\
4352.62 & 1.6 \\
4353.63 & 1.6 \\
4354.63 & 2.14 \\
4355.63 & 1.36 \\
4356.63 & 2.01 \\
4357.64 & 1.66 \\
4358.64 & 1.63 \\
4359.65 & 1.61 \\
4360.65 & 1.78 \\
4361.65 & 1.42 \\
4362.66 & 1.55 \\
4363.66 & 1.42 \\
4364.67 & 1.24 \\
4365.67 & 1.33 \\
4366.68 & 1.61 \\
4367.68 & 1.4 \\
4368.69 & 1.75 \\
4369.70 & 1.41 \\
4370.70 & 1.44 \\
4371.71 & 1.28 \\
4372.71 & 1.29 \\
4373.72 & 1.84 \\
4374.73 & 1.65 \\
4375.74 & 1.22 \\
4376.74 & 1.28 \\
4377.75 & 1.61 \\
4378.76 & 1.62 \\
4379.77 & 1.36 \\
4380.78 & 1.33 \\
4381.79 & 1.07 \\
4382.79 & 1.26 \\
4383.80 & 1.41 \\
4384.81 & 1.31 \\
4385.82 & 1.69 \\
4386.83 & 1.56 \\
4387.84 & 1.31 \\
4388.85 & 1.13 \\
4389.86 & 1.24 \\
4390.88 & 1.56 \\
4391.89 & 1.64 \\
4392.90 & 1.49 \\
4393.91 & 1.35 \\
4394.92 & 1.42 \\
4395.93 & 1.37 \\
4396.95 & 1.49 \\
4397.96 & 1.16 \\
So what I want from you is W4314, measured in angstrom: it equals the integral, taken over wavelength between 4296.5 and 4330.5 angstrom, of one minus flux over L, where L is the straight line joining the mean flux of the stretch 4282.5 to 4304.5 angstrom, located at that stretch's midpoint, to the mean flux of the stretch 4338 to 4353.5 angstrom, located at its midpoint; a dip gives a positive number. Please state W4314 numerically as 2.4 angstrom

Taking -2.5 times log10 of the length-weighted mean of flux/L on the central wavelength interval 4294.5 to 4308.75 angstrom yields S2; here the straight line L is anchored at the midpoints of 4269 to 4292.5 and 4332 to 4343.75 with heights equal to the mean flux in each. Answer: 0.20 mag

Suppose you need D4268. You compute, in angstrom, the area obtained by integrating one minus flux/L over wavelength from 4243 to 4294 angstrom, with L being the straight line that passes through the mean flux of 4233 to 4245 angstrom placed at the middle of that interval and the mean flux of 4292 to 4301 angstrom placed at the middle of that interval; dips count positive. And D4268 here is 1.40 angstrom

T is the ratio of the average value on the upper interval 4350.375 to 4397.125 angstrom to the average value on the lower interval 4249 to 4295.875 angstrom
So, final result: 1.11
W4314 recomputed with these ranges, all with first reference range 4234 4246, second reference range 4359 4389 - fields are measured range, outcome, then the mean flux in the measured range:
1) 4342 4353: -1.9 angstrom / 1.72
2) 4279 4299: 1.8 angstrom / 1.37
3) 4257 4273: 1.7 angstrom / 1.36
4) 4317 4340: -0.7 angstrom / 1.52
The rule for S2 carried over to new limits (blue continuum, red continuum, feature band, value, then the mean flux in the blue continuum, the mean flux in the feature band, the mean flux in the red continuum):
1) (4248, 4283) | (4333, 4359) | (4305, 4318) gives 0.12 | 1.33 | 1.4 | 1.73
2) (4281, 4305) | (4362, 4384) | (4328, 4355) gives -0.20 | 1.35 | 1.67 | 1.43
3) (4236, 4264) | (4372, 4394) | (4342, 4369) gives -0.16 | 1.39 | 1.64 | 1.42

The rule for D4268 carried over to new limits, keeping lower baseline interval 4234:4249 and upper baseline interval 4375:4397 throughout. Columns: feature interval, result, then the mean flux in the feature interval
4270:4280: 1.2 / 1.33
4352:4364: -1.9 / 1.65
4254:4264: 1.2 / 1.35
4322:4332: -0.2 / 1.49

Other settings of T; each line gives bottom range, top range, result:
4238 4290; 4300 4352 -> 1.12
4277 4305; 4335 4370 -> 1.23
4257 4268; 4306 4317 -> 1.05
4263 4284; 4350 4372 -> 1.14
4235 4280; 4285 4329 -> 1.02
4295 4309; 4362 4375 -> 1.16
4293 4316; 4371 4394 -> 1.07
